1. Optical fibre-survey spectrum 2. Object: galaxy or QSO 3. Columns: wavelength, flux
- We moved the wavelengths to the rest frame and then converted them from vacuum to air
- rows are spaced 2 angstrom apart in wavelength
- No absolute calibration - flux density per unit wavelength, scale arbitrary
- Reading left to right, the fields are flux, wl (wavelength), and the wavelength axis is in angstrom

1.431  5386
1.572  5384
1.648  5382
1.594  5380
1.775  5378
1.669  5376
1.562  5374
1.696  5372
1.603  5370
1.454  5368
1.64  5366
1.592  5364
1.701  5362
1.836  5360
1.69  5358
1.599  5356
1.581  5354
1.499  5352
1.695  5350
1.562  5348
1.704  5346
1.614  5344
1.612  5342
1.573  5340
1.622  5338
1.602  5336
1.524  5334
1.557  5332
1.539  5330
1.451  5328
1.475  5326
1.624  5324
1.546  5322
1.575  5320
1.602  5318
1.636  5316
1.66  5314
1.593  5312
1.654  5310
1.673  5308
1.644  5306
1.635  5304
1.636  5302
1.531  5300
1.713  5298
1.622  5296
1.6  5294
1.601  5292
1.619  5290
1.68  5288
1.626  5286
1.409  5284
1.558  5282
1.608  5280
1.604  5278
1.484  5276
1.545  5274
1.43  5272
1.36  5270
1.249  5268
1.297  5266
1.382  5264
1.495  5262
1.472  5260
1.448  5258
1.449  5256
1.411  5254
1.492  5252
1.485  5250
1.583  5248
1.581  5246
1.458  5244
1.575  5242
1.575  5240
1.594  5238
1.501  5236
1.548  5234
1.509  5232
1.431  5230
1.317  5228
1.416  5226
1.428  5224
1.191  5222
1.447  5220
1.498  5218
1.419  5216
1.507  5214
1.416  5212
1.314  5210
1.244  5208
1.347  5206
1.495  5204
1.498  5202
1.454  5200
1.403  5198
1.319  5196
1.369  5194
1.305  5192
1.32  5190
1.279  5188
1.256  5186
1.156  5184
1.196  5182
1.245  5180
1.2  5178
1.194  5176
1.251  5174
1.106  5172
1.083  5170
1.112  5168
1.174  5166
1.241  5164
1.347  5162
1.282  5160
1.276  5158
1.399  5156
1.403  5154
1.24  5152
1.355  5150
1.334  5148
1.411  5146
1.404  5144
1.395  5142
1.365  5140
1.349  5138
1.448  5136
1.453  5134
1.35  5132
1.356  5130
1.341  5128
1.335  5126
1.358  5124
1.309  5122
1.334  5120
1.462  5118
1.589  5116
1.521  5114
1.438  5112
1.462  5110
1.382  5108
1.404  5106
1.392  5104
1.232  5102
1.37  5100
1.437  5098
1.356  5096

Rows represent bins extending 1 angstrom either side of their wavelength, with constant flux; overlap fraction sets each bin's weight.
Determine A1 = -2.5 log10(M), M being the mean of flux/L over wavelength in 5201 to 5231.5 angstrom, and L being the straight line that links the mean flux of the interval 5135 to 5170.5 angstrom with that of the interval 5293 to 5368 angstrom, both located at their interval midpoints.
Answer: 0.02 mag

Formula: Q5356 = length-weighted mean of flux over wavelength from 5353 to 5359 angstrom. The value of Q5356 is 1.62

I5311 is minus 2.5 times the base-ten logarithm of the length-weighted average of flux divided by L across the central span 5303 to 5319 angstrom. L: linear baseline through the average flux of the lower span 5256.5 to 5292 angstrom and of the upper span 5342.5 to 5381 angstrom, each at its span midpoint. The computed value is -0.06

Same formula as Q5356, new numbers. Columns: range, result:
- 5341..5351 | 1.64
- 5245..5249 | 1.58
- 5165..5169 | 1.14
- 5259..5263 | 1.48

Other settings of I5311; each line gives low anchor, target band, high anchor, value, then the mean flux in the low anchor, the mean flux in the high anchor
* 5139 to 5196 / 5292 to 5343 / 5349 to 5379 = -0.03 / 1.28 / 1.64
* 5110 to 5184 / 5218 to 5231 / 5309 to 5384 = 0.04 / 1.32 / 1.61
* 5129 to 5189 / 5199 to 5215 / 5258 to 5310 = -0.02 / 1.29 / 1.54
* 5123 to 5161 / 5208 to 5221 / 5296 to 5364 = 0.03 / 1.36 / 1.61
